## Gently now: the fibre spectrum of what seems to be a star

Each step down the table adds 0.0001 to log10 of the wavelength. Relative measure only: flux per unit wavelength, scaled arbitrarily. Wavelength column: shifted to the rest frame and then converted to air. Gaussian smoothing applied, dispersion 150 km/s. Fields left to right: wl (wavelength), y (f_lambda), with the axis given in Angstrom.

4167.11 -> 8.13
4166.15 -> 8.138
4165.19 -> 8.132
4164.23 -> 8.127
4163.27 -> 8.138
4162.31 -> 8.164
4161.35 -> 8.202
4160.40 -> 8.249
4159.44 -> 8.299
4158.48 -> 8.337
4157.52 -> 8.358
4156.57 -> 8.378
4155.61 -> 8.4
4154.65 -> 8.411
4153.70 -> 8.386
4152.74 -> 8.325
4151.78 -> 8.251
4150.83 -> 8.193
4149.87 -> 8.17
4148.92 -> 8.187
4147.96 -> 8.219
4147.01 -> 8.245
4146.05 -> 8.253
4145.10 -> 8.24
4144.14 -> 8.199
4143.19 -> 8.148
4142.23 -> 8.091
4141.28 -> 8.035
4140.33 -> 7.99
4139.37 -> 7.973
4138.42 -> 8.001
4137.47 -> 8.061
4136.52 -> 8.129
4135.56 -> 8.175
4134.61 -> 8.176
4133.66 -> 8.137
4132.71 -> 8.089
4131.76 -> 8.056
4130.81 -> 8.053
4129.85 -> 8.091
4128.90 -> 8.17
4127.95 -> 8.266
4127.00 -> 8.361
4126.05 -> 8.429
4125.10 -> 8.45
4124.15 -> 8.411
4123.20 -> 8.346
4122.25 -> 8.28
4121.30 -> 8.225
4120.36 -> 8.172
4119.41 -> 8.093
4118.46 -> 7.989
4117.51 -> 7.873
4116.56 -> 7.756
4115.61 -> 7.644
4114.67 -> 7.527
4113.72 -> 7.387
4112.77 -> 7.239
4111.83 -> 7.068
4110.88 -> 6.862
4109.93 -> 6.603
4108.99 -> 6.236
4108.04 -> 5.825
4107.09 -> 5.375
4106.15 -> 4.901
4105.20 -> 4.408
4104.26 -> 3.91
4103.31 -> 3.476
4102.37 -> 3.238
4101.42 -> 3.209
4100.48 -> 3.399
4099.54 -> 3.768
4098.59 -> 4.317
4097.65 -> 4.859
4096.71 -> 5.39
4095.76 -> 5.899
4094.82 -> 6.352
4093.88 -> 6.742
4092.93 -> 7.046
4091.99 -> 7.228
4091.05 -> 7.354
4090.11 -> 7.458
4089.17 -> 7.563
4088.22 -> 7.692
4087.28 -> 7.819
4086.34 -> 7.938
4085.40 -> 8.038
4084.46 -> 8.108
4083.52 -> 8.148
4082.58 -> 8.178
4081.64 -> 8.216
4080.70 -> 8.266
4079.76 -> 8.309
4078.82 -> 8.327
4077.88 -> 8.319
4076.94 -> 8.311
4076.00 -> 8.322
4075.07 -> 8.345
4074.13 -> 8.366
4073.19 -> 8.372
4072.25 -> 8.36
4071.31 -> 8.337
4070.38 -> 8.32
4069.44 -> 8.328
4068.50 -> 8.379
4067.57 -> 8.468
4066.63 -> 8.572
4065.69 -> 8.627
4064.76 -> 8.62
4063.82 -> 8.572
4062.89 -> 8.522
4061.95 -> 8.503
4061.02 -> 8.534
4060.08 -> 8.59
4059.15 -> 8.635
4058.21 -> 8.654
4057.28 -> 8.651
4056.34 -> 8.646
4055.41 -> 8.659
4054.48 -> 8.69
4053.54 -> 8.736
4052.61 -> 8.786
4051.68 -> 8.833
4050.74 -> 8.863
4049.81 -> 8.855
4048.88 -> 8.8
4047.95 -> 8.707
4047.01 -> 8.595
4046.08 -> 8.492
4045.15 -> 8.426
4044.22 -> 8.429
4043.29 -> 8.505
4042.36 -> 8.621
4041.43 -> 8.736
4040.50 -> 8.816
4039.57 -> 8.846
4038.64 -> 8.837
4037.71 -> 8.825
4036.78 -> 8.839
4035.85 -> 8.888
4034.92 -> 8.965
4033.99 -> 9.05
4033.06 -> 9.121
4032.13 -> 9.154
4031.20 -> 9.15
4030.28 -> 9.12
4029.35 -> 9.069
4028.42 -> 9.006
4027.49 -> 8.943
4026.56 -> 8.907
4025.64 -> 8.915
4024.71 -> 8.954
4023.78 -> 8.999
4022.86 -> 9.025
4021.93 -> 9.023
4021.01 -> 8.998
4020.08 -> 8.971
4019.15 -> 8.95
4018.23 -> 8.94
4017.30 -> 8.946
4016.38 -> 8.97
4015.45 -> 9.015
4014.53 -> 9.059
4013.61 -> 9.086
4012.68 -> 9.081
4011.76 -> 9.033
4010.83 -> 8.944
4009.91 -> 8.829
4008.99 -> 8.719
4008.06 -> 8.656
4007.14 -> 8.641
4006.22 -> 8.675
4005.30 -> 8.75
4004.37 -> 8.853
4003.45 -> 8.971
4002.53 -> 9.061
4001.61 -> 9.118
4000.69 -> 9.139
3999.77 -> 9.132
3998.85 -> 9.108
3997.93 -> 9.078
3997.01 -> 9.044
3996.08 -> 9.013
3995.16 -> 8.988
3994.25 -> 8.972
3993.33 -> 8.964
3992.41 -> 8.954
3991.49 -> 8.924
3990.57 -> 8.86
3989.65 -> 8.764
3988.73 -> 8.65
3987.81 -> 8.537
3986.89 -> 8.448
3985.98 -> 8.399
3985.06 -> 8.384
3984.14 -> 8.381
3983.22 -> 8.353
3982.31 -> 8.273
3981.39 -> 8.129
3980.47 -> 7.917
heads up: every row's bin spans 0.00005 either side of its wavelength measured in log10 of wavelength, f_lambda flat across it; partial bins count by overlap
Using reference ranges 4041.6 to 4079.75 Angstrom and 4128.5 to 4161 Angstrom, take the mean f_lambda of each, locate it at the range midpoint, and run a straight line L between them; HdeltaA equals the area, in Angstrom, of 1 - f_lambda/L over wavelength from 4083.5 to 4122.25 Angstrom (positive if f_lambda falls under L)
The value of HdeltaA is 8.9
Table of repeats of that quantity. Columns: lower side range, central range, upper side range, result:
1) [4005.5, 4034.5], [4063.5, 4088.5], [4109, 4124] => -0.26 Angstrom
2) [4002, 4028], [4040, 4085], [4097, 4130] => -4.22 Angstrom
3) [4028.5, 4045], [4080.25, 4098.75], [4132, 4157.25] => 2.96 Angstrom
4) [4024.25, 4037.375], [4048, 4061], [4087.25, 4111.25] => -1.48 Angstrom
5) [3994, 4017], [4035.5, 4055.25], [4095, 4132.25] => -1.53 Angstrom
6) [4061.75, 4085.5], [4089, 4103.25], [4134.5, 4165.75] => 4.85 Angstrom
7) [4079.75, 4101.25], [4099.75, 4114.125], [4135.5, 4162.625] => 3.94 Angstrom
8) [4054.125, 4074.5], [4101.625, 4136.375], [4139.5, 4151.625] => 4.56 Angstrom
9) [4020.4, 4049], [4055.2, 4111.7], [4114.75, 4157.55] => 8.95 Angstrom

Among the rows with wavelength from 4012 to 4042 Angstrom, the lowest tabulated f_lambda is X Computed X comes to 8.736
